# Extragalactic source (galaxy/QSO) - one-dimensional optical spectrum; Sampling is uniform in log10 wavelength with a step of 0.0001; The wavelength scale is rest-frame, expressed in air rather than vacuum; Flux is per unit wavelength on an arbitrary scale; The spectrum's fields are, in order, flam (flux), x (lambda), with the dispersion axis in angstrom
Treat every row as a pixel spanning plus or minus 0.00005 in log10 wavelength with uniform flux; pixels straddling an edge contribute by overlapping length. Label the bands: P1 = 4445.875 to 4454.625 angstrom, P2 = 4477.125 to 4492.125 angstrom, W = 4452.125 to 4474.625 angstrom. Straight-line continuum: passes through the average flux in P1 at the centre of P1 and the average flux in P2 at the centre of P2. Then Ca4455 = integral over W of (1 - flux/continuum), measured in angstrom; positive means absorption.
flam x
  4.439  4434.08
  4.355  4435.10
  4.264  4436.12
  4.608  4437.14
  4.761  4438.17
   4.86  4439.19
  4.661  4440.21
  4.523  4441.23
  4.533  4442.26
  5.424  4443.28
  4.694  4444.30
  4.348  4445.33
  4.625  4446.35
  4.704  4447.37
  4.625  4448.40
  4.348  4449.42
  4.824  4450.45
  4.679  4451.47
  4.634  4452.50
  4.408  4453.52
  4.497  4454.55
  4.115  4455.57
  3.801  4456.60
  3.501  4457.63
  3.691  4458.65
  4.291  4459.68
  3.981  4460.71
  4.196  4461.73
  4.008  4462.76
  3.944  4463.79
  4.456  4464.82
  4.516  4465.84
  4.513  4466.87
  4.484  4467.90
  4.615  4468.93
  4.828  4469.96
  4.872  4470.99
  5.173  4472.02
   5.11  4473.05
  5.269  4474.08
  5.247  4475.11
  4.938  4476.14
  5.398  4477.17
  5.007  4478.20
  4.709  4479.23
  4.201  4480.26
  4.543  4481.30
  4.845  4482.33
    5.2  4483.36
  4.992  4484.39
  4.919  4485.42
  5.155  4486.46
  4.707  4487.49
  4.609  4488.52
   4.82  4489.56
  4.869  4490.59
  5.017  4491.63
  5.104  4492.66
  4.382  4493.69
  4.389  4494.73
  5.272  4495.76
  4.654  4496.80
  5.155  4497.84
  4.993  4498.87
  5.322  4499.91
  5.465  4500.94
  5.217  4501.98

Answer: 1.39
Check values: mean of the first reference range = 4.6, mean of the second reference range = 4.85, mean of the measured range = 4.41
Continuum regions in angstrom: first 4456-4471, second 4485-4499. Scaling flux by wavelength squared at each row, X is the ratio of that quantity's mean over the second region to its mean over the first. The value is 1.16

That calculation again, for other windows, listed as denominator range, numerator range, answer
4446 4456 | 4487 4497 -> 1.07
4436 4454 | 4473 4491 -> 1.07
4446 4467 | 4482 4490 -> 1.16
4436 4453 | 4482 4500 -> 1.07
